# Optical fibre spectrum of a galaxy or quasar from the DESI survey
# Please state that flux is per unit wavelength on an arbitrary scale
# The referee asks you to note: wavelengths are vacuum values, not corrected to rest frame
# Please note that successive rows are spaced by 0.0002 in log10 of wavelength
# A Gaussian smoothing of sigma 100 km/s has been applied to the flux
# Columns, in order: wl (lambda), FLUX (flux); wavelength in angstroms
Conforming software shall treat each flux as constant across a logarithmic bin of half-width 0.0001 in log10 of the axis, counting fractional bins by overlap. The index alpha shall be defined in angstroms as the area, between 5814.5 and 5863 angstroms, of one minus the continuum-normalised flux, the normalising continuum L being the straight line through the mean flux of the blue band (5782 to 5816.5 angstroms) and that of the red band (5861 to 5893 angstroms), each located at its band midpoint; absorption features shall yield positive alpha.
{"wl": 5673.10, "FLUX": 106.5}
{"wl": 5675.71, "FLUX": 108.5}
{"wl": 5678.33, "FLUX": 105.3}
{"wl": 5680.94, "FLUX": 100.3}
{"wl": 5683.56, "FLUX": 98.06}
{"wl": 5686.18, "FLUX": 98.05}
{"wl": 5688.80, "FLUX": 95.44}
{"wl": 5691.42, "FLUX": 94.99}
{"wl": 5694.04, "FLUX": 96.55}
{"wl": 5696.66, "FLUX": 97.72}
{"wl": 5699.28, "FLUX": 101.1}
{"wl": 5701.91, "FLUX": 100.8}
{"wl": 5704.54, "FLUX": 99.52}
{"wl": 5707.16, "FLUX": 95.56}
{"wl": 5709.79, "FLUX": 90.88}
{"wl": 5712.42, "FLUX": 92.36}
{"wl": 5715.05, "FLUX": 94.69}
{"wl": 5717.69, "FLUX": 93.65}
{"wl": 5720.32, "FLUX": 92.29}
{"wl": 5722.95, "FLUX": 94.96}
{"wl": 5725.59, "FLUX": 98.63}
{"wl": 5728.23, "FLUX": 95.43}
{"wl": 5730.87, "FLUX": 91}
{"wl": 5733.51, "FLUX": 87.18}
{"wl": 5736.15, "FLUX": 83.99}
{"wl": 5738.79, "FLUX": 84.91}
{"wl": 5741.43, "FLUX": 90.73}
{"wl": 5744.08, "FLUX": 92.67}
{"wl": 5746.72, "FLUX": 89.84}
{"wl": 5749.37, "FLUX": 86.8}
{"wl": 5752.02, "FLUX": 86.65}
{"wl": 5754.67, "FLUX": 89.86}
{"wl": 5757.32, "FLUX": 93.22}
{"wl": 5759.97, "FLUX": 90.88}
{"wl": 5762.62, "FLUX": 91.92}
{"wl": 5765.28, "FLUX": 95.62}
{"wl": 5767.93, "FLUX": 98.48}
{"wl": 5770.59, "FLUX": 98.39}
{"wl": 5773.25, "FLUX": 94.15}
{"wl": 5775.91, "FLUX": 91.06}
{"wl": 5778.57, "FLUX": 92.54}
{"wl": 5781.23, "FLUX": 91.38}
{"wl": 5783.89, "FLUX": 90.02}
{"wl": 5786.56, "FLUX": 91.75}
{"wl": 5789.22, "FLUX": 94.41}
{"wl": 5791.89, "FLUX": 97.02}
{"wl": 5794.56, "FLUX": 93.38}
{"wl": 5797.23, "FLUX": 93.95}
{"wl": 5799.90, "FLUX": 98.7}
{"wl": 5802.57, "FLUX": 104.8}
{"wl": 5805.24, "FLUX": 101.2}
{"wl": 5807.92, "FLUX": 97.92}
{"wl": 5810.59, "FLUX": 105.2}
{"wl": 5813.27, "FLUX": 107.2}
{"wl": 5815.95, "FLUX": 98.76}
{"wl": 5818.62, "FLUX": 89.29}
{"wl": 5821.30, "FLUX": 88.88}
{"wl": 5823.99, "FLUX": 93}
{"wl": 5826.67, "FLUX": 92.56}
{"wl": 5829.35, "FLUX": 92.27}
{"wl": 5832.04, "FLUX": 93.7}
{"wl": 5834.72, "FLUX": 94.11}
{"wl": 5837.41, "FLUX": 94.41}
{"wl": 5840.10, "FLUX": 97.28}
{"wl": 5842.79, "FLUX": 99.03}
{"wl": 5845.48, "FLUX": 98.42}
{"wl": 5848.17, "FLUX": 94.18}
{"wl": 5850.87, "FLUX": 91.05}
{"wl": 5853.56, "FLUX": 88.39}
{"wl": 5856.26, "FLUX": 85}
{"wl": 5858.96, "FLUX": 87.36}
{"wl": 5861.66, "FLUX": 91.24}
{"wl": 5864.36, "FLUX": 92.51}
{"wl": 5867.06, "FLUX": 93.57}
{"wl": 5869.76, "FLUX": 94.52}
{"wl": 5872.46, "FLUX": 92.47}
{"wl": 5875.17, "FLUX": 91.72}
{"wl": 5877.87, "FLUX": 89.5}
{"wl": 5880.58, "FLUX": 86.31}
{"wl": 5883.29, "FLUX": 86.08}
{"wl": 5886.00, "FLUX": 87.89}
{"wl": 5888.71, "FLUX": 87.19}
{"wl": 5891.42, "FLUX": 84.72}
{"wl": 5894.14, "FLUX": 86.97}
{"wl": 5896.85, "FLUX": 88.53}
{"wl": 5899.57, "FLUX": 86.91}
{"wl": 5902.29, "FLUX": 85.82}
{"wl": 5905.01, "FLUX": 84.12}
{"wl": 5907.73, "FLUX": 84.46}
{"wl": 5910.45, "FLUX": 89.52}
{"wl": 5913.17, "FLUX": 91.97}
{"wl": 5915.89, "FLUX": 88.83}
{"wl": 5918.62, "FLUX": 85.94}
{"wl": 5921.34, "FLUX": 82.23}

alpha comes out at 0.5 angstroms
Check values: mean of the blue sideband 97.9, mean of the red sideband 89.8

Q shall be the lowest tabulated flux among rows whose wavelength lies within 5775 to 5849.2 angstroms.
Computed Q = 88.88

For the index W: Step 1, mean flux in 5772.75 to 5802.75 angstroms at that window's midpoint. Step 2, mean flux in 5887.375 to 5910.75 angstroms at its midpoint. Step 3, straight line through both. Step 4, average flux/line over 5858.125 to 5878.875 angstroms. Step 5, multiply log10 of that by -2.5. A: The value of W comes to -0.040 mag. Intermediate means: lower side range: 94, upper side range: 86.3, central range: 91.8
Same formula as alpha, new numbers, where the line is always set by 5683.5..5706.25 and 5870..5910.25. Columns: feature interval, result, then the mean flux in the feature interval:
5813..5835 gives -0.6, 93.8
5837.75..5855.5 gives -0.9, 94.4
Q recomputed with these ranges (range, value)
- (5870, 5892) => 84.72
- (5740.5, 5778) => 86.65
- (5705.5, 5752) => 83.99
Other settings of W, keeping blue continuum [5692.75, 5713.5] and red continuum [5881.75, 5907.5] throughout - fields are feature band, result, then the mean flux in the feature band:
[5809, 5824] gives -0.08 mag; 97.4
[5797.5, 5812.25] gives -0.11 mag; 101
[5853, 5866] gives -0.01 mag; 89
